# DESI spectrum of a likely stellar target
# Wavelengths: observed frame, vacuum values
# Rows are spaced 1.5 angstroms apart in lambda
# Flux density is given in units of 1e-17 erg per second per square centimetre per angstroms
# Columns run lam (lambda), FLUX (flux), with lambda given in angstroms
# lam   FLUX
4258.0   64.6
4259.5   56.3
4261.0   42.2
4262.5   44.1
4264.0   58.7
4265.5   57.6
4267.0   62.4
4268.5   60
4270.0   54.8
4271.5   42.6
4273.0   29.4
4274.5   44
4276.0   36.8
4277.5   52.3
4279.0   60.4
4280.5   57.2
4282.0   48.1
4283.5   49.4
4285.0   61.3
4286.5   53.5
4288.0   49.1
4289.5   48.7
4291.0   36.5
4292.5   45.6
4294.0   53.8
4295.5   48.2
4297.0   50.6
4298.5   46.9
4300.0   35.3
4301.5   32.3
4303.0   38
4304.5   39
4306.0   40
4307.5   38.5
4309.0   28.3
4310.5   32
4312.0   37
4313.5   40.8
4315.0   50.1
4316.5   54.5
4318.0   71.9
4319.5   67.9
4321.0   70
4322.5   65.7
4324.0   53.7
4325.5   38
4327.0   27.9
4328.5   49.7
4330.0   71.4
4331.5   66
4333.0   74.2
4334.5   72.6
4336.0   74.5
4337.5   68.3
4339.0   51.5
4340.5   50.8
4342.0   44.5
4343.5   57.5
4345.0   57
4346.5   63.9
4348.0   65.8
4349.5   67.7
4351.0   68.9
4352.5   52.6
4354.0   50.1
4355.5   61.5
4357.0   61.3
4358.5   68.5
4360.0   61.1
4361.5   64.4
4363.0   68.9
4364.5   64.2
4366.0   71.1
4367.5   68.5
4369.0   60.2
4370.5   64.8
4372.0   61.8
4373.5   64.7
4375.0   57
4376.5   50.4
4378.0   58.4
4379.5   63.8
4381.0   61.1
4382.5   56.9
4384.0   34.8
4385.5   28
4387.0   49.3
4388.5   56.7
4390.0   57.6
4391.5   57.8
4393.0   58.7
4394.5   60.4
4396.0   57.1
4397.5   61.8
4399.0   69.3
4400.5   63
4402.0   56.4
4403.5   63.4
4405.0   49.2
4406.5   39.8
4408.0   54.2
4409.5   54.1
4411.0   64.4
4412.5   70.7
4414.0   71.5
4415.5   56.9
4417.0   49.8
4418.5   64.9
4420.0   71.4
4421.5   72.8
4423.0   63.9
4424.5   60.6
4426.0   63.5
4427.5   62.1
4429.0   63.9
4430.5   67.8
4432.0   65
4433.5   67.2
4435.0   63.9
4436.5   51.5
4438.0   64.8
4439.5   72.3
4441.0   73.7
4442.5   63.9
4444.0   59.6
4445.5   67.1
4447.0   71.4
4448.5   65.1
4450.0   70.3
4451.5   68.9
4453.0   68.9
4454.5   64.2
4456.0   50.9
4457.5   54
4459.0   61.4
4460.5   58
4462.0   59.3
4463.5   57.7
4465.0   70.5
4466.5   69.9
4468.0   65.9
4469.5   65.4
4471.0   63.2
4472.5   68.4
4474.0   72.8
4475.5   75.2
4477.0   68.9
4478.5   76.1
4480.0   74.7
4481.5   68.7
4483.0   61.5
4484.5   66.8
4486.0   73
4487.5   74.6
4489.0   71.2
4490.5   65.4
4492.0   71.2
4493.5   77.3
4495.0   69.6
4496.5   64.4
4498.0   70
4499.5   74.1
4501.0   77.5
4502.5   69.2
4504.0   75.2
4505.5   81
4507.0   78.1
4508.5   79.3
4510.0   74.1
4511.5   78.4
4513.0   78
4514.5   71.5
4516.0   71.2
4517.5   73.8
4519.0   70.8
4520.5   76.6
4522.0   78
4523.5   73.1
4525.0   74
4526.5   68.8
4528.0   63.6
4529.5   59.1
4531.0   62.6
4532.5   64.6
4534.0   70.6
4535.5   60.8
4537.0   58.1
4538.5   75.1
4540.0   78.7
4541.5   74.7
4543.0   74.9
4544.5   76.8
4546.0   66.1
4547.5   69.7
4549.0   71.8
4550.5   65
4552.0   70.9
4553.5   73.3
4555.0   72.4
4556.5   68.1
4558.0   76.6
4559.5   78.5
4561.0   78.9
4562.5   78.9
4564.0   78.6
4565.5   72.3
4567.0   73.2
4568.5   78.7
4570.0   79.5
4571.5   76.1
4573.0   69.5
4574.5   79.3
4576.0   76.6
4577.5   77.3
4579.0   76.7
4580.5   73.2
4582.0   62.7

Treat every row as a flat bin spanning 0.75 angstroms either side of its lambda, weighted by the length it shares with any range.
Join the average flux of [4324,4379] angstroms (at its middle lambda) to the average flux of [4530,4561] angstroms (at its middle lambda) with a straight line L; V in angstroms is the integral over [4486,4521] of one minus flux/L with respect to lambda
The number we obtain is -2.6 angstroms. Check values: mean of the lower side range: 60.5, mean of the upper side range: 70.6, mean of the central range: 73.6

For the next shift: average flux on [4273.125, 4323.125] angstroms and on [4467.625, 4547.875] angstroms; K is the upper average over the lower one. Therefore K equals 1.49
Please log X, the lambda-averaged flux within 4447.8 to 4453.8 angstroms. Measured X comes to 68.3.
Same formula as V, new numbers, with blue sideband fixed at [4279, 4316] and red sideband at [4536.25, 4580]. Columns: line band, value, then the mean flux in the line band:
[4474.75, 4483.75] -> -0.8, 70.9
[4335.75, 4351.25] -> -3.3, 60.3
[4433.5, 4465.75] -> -1.1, 63.8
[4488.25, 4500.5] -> -0.7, 70.5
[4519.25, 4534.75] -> 0.3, 69.2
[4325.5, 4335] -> -1.9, 58.2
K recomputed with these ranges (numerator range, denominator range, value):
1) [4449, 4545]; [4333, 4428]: 1.16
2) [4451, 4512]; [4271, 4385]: 1.28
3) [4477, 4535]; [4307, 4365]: 1.25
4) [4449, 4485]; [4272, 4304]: 1.42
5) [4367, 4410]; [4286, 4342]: 1.12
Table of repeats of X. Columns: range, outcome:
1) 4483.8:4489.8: 71.4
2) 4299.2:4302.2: 34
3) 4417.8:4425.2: 66.8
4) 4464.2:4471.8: 66.9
